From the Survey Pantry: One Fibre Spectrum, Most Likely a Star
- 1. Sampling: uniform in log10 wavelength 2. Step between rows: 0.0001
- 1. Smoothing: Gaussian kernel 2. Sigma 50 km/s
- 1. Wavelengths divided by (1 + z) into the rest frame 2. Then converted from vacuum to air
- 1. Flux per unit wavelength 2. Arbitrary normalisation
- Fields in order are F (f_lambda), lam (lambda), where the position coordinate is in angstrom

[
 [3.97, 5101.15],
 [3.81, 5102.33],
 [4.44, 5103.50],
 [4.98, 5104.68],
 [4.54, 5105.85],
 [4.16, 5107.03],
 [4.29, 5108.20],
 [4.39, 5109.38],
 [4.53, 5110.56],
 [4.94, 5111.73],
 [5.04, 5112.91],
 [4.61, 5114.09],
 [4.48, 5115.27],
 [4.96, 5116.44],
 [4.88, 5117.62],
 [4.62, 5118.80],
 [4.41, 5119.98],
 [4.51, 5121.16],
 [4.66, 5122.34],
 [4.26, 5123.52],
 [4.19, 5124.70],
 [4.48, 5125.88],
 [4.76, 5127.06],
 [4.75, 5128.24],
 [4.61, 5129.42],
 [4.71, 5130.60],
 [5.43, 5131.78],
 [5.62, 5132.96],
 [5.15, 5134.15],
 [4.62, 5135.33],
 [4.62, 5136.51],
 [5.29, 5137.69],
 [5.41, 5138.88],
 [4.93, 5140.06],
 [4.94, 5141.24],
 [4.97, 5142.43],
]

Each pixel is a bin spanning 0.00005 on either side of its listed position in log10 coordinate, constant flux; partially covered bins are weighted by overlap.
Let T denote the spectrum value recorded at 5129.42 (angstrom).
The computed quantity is 4.61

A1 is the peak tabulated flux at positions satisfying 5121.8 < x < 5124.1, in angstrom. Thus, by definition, 4.66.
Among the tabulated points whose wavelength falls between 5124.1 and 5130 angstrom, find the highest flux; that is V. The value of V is 4.76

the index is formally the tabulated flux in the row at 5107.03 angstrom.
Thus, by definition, 4.16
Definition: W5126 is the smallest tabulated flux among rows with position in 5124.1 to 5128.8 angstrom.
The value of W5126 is 4.19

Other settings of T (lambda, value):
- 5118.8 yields 4.62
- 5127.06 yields 4.76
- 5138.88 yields 5.41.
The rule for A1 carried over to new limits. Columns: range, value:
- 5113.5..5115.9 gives 4.61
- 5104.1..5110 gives 4.98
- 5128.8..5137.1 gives 5.62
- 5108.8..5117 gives 5.04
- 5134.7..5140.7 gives 5.41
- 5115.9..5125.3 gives 4.96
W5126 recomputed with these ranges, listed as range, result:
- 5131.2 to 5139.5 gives 4.62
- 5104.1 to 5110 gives 4.16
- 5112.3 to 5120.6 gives 4.41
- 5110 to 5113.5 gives 4.53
